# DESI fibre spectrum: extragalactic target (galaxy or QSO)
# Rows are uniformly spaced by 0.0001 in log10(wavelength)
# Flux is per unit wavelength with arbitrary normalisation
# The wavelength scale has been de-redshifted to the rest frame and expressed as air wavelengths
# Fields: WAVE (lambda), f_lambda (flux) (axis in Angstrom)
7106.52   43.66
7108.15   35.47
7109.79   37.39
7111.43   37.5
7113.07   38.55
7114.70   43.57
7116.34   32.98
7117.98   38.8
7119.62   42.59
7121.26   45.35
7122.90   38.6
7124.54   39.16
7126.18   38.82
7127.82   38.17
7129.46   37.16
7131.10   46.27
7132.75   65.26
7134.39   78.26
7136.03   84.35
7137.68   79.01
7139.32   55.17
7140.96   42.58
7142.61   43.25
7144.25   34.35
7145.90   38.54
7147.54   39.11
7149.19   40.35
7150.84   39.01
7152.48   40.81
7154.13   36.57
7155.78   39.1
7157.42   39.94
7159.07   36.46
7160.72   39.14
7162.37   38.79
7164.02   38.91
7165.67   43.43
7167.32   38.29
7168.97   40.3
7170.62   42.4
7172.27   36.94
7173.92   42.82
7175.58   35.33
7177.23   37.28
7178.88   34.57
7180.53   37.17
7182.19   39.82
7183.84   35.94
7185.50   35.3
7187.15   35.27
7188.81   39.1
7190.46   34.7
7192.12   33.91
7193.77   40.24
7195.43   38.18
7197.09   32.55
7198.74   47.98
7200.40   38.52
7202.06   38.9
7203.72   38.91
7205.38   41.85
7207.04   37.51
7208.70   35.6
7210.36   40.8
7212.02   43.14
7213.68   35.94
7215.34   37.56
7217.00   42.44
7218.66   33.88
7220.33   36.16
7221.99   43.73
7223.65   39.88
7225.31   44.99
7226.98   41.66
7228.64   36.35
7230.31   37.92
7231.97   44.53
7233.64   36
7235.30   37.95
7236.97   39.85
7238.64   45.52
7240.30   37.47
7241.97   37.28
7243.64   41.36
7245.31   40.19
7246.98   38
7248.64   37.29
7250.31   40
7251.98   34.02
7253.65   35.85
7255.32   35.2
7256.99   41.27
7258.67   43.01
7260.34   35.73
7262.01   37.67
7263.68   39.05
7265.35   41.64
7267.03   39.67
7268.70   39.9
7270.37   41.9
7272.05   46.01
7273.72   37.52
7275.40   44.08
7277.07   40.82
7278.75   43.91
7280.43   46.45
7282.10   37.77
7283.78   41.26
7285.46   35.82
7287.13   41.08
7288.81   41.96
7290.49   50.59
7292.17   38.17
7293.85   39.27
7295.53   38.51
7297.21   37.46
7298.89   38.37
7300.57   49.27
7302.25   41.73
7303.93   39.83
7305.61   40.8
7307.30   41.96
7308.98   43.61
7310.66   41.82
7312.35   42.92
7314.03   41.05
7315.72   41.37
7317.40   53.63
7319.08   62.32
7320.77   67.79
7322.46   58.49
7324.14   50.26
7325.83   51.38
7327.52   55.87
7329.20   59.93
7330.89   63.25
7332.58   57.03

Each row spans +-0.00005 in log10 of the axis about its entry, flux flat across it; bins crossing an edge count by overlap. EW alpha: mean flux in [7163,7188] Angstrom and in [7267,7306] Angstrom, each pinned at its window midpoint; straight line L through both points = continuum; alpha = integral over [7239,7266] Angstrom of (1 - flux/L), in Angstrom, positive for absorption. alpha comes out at 1.3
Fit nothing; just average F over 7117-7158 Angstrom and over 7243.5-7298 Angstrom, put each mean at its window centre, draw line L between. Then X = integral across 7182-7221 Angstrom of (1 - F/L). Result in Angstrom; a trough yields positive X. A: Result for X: 4.7 Angstrom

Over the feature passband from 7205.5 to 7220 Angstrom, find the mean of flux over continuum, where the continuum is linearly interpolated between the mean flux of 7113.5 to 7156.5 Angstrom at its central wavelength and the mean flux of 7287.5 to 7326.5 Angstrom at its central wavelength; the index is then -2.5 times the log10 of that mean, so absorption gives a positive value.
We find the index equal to 0.19 mag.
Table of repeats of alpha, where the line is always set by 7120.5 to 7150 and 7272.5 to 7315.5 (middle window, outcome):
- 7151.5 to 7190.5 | 7.5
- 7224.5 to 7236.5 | 1.2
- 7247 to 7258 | 1.5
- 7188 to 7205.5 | 2.9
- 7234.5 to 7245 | 1.0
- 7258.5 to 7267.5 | 0.8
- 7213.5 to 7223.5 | 1.5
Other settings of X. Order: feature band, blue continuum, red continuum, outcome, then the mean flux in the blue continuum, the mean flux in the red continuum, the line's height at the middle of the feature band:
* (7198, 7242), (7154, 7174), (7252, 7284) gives 0.17 Angstrom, 39.5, 40.3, 39.9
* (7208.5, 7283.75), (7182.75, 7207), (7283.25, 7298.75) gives -1.01 Angstrom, 38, 40.3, 39.2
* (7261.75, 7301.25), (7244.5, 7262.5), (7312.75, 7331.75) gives 3.09 Angstrom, 38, 54.8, 44.8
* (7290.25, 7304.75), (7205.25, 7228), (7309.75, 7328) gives 2.32 Angstrom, 39.6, 51.4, 48.9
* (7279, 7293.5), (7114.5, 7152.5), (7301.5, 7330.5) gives 2.16 Angstrom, 46.9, 49.4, 49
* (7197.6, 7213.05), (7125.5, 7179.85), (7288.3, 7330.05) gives 1.70 Angstrom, 44.3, 46.8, 45.1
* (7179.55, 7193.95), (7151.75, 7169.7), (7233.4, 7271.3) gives 0.93 Angstrom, 39.2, 39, 39.2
